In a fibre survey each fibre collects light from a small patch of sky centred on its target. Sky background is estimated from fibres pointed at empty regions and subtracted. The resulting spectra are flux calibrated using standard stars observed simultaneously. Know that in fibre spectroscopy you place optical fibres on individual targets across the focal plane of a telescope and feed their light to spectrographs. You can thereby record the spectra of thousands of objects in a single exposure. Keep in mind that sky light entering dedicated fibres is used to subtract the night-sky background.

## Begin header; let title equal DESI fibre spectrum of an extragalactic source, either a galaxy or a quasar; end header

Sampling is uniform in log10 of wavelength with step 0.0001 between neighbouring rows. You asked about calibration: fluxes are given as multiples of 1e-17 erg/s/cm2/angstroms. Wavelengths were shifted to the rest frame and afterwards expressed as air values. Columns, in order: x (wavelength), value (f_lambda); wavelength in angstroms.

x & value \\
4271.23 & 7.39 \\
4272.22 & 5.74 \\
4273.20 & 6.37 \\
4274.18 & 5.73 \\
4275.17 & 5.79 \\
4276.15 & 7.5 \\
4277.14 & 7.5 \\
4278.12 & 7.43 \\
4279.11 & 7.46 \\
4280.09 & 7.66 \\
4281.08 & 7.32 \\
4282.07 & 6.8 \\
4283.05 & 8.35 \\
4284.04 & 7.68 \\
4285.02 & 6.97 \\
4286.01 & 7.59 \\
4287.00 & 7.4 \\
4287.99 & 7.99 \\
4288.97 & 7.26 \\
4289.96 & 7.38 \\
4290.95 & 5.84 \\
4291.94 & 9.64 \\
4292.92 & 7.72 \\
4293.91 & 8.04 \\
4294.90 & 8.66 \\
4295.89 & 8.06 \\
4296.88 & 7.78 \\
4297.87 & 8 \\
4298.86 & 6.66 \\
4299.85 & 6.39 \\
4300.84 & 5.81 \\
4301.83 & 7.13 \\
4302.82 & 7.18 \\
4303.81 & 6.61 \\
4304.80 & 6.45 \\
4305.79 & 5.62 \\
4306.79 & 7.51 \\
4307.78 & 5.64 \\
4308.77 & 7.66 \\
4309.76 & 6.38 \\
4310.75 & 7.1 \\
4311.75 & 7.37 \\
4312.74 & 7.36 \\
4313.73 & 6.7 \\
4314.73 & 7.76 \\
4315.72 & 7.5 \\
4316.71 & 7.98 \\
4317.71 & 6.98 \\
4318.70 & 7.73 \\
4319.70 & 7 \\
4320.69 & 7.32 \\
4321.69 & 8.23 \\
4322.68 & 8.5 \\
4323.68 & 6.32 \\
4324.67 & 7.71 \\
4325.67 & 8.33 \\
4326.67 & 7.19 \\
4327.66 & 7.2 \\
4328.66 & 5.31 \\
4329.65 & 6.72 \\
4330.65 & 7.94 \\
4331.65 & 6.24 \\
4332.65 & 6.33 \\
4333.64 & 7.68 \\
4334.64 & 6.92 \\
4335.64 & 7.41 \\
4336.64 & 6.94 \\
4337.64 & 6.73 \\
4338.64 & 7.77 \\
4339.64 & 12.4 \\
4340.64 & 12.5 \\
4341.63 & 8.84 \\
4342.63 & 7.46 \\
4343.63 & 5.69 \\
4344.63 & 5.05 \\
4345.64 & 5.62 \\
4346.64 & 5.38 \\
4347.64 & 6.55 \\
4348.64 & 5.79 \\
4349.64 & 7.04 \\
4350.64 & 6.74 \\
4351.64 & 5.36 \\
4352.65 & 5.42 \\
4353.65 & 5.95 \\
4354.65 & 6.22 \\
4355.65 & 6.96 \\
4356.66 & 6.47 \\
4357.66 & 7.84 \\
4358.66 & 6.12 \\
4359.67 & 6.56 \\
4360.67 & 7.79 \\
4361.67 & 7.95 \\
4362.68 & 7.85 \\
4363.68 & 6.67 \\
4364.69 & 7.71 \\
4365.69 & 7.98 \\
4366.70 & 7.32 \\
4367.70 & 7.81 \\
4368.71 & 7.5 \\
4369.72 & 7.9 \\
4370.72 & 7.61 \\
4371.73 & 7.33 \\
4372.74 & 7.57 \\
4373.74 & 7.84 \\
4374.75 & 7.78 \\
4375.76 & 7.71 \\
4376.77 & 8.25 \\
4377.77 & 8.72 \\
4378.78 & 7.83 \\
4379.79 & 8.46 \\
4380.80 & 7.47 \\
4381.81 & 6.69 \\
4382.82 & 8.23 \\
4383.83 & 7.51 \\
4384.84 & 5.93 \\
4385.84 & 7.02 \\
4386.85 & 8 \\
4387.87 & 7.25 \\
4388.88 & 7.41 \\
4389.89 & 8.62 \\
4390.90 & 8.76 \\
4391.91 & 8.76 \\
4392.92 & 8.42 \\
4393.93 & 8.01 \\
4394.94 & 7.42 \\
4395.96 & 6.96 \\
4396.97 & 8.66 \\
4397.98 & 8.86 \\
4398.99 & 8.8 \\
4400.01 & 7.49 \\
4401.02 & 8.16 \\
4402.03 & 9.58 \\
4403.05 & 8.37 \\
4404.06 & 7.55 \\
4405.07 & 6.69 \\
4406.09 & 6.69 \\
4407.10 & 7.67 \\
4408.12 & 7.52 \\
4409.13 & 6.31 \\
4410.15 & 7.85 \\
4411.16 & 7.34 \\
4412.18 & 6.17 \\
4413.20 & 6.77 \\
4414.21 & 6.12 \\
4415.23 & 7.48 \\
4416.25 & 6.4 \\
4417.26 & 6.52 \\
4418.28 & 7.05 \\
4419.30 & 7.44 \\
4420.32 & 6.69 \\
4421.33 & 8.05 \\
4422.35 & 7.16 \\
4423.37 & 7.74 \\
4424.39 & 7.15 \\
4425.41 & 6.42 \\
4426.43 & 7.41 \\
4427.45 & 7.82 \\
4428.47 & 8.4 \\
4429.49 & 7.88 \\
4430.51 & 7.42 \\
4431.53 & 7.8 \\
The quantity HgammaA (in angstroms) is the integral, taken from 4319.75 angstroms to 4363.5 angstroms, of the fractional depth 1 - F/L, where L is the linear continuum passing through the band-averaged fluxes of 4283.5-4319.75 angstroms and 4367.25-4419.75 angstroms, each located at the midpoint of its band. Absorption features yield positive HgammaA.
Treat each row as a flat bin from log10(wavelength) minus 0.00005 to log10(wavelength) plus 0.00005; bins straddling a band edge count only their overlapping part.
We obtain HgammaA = 1.7 angstroms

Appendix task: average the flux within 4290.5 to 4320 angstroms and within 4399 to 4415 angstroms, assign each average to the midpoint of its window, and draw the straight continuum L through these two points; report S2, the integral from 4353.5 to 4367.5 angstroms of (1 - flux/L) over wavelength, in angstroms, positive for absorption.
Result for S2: 0.3 angstroms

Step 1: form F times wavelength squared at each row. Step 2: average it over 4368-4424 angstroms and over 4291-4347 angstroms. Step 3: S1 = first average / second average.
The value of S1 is 1.08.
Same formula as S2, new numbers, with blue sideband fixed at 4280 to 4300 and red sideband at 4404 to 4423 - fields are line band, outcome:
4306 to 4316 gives 0.60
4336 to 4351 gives -0.05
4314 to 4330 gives 0.20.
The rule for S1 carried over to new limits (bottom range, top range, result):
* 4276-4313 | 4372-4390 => 1.09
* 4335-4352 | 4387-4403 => 1.16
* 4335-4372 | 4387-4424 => 1.08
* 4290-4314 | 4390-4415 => 1.13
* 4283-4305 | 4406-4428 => 1.01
